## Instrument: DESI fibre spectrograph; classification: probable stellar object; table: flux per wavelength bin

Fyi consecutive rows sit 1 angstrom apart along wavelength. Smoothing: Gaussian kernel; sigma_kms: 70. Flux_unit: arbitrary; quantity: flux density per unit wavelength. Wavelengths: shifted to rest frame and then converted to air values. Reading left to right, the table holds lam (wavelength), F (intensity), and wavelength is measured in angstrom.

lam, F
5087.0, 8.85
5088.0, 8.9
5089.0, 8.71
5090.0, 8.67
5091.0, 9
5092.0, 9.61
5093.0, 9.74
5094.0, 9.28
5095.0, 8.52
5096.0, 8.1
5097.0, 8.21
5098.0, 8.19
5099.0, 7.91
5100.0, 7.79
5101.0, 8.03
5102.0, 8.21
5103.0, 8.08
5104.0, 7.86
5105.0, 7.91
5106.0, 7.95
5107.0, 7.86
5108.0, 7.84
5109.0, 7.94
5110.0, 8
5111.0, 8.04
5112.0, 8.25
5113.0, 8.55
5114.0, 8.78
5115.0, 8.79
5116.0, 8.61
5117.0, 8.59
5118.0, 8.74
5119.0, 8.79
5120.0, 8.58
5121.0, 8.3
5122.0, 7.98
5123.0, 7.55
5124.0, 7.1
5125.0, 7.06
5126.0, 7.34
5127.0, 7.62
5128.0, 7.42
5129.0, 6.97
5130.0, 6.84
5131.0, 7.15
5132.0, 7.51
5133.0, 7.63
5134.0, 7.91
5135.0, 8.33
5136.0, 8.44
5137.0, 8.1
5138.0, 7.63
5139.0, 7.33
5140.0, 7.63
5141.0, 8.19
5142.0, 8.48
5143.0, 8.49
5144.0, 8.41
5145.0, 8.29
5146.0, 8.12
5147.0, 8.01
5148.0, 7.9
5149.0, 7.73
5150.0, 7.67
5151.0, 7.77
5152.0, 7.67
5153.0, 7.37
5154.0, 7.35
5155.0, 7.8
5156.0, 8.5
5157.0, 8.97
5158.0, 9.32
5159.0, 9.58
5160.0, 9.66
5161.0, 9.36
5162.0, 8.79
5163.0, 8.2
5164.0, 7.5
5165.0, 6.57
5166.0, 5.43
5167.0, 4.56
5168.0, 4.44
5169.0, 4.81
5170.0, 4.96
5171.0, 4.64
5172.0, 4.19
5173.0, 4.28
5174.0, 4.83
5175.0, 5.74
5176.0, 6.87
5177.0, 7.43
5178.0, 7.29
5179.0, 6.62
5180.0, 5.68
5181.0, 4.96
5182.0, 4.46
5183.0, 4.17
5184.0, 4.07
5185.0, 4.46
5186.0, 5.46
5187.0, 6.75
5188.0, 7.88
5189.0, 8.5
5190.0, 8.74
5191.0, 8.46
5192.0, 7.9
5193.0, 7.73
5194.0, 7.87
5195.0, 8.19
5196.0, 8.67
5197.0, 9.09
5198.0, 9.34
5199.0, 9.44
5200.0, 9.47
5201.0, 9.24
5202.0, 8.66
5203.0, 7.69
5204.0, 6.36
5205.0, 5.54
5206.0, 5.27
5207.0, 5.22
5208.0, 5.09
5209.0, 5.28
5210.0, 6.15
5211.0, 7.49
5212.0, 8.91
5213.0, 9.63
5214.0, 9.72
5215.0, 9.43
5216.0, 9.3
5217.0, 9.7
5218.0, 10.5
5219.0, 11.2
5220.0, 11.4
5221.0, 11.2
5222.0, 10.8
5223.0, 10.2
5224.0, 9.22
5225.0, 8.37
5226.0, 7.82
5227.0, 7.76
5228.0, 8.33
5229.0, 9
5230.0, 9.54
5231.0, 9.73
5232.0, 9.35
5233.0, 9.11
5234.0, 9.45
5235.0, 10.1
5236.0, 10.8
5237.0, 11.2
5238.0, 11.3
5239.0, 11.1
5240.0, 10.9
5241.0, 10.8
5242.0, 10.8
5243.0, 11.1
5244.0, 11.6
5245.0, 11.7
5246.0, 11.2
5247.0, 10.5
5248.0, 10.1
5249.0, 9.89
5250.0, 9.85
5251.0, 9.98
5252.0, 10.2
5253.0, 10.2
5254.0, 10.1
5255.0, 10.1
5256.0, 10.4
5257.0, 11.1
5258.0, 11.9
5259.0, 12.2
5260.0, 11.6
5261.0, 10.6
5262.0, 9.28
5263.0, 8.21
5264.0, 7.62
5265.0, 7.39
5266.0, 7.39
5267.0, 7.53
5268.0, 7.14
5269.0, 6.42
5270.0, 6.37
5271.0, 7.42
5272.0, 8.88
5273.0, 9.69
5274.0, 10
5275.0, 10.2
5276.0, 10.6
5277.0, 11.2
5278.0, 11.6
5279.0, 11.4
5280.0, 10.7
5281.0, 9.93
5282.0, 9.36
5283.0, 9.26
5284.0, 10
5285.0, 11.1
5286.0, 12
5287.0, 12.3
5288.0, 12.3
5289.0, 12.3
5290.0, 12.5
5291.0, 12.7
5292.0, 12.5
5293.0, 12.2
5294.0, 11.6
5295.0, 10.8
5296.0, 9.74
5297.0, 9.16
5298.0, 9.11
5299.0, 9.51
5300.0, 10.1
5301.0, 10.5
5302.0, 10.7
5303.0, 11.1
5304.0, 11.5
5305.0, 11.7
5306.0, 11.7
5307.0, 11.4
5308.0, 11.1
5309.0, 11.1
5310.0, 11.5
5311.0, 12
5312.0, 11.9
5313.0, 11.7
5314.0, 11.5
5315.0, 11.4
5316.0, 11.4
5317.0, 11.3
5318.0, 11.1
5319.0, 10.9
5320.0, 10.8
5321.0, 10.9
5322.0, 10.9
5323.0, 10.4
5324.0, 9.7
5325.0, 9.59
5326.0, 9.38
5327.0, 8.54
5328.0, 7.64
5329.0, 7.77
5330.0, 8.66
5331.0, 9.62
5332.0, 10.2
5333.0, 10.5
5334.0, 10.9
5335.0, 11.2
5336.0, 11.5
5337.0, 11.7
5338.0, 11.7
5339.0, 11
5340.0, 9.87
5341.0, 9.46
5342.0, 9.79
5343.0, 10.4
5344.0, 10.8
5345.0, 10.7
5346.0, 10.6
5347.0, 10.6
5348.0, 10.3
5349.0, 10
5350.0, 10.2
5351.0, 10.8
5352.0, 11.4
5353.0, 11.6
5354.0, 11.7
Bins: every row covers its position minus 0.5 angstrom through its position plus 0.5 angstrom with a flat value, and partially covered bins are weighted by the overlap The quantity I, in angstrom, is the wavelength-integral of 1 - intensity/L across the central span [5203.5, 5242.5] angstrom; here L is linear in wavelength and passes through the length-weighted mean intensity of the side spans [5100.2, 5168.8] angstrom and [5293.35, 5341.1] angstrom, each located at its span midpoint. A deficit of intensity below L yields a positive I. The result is 0.7 angstrom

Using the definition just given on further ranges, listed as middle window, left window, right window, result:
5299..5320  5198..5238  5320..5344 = -3.0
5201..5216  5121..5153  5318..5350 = 2.3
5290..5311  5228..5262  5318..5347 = -1.5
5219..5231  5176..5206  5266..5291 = -1.8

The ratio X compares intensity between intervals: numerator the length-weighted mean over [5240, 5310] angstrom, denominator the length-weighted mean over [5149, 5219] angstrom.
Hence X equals 1.4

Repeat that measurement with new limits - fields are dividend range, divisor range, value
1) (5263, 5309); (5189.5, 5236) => 1.18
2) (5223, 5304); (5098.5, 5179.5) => 1.33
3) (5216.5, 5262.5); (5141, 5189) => 1.50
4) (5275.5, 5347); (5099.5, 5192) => 1.45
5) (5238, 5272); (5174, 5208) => 1.40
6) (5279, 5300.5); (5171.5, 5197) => 1.68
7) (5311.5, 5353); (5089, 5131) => 1.28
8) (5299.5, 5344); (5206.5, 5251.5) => 1.11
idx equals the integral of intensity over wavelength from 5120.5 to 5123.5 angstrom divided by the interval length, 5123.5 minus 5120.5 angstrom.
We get 7.94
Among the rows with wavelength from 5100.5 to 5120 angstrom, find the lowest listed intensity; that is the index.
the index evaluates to 7.84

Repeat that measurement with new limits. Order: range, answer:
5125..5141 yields 6.84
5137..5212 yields 4.07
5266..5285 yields 6.37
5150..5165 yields 6.57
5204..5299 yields 5.09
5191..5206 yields 5.27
